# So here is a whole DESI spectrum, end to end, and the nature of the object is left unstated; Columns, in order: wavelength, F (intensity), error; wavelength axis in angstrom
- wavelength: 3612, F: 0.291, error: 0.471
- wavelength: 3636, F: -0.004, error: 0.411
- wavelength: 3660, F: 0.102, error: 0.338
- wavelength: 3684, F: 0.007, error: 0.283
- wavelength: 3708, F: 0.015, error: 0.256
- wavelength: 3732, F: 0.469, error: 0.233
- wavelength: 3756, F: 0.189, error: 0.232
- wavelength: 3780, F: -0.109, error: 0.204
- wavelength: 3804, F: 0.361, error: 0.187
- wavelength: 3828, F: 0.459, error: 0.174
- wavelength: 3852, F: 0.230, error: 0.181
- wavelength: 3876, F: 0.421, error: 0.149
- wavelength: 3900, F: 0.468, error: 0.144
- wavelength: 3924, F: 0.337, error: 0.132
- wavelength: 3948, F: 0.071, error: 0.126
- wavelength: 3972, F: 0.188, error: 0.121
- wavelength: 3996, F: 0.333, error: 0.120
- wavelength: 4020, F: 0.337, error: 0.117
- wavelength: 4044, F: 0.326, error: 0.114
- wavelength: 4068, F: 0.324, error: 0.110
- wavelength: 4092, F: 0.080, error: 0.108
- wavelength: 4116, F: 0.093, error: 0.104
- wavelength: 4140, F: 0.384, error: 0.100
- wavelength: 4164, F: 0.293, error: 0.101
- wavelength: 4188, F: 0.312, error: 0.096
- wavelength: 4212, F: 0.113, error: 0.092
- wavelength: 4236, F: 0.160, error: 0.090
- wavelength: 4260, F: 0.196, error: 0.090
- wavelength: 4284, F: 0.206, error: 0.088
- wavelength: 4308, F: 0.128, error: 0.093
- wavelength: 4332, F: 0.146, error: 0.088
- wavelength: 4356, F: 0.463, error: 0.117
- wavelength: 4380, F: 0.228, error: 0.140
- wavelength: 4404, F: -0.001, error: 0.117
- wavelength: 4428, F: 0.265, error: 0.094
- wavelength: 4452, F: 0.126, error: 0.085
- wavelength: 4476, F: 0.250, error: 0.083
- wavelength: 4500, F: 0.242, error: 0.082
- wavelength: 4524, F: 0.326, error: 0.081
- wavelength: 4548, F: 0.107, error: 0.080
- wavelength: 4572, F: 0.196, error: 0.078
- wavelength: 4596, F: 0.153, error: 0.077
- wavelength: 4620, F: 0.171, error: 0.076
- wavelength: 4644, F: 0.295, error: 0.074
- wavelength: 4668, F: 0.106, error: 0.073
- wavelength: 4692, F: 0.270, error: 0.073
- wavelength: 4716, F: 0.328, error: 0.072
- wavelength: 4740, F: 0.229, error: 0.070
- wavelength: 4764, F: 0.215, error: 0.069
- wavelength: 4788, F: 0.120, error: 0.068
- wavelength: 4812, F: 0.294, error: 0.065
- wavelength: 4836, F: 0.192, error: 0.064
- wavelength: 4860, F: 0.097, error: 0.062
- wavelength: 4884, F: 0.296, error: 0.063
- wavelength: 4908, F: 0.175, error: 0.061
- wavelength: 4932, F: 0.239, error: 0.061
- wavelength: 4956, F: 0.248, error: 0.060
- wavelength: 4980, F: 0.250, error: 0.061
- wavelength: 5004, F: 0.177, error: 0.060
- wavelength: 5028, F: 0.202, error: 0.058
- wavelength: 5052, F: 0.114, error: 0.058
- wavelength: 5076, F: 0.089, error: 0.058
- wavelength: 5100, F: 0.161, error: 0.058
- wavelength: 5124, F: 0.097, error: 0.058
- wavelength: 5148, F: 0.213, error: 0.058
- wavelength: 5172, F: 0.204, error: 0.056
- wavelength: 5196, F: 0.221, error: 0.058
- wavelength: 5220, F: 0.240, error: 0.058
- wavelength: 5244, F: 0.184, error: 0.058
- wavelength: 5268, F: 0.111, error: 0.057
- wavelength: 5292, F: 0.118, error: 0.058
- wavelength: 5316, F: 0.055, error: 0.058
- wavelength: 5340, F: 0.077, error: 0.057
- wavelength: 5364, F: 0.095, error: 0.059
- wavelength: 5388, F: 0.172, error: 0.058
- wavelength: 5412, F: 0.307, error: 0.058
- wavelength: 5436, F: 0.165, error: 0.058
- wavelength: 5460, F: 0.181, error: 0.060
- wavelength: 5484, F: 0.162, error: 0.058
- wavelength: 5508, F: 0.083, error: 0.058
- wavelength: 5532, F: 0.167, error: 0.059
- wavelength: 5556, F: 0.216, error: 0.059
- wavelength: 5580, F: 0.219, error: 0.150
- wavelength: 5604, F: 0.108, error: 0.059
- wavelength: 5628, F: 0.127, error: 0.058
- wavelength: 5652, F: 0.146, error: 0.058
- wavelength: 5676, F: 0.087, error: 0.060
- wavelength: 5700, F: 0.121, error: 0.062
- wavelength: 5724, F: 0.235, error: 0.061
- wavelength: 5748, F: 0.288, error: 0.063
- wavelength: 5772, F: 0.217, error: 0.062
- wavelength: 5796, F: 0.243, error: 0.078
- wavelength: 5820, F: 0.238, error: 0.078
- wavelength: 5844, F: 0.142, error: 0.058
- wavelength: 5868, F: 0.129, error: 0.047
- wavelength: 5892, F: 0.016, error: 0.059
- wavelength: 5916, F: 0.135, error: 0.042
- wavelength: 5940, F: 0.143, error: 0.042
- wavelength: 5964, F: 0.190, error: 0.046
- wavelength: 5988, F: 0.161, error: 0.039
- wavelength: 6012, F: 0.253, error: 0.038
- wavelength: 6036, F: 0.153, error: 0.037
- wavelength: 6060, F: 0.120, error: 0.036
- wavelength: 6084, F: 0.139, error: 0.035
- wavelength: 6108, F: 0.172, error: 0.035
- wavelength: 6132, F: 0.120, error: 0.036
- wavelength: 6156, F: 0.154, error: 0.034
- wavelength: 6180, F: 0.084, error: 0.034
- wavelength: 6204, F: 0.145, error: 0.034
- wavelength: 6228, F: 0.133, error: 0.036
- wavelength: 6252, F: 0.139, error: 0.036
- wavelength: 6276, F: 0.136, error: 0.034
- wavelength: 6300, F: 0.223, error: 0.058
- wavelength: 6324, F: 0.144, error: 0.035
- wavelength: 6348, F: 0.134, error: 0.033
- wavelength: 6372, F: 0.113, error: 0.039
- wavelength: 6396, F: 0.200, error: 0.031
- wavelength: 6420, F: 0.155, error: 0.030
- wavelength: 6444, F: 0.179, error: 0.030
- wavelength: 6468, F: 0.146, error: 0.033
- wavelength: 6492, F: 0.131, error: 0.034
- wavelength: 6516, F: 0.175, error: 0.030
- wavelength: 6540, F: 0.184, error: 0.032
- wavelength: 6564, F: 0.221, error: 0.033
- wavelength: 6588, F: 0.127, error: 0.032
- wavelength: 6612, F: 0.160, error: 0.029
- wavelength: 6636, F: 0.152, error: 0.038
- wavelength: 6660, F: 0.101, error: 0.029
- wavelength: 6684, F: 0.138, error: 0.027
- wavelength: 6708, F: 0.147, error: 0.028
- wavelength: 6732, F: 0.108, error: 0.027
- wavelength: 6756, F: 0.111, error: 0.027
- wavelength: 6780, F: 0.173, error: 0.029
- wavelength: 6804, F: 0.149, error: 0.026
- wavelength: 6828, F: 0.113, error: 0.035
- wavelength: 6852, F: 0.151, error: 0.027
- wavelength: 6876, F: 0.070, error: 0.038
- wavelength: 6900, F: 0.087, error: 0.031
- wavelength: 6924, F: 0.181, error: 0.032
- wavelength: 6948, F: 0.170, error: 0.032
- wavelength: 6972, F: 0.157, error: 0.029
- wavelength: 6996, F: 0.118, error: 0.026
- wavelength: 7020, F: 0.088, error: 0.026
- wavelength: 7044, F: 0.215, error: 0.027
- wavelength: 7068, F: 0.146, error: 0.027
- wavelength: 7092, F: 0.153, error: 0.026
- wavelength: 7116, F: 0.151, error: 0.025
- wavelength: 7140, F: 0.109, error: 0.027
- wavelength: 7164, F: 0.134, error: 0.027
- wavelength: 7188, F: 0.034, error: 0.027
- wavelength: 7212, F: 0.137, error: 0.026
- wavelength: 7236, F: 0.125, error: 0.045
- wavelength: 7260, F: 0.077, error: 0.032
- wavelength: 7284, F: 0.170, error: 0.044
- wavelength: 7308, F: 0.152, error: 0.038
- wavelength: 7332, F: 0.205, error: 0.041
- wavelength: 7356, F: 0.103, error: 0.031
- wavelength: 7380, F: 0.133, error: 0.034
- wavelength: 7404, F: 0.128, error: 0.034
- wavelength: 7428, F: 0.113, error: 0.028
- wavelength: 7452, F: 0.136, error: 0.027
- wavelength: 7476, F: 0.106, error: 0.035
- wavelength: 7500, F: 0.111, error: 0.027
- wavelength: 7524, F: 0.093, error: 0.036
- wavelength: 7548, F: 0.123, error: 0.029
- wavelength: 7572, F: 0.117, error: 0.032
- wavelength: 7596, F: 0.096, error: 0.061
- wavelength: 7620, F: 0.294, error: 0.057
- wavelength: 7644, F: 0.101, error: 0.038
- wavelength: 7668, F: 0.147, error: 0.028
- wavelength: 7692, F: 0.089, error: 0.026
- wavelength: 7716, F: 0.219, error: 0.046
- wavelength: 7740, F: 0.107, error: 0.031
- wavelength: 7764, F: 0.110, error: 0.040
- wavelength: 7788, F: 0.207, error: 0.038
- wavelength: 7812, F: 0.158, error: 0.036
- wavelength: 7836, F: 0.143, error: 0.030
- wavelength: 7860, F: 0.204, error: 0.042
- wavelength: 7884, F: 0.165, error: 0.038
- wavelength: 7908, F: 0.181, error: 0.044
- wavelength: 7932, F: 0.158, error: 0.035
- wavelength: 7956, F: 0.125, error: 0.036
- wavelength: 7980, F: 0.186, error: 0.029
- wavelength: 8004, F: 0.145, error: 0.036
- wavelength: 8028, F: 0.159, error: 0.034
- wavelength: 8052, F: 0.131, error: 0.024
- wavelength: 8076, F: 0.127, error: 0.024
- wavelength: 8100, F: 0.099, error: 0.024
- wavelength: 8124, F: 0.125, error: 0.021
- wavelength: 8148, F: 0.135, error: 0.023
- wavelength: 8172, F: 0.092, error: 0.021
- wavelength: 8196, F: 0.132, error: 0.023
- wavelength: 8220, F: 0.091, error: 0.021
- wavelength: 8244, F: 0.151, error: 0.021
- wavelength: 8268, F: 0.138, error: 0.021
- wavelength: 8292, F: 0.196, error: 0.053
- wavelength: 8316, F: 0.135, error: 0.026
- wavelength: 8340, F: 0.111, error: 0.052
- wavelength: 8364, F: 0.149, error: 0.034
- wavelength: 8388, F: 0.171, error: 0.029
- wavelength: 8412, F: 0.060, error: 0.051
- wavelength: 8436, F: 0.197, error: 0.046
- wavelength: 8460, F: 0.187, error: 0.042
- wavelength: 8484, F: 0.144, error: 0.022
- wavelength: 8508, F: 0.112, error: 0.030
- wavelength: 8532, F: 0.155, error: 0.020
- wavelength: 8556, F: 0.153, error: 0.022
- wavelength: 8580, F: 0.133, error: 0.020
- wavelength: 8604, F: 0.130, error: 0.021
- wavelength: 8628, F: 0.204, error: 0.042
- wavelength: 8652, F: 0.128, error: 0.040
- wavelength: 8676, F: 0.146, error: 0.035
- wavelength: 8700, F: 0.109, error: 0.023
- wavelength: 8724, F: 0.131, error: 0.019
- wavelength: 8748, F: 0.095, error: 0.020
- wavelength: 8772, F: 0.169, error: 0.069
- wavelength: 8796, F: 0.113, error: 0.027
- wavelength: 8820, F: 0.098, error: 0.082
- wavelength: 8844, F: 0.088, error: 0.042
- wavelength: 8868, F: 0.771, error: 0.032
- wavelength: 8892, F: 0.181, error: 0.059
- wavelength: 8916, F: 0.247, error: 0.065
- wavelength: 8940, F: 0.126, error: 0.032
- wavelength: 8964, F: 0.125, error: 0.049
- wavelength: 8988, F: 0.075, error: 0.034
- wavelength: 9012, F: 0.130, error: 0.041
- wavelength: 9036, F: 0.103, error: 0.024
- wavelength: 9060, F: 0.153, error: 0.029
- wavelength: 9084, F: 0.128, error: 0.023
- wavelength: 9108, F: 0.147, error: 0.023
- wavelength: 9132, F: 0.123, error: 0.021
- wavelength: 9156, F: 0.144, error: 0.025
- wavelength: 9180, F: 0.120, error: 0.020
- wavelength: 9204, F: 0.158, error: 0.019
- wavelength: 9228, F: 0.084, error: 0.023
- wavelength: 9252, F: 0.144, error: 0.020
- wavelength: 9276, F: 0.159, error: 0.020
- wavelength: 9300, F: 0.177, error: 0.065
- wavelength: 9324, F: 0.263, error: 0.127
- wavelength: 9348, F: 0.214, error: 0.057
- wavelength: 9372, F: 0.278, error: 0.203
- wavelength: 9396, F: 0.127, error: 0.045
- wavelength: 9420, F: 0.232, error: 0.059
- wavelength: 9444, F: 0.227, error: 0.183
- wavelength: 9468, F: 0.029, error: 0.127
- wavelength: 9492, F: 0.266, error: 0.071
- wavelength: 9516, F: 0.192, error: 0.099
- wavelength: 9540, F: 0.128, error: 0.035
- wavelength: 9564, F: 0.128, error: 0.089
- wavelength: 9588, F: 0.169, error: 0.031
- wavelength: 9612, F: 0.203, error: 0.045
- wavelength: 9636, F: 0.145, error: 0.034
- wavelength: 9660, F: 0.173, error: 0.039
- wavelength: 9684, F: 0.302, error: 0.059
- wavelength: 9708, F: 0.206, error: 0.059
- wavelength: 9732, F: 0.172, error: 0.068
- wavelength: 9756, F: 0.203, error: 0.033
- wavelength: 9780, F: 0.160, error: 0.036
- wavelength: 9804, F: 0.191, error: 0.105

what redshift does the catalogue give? 1.379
